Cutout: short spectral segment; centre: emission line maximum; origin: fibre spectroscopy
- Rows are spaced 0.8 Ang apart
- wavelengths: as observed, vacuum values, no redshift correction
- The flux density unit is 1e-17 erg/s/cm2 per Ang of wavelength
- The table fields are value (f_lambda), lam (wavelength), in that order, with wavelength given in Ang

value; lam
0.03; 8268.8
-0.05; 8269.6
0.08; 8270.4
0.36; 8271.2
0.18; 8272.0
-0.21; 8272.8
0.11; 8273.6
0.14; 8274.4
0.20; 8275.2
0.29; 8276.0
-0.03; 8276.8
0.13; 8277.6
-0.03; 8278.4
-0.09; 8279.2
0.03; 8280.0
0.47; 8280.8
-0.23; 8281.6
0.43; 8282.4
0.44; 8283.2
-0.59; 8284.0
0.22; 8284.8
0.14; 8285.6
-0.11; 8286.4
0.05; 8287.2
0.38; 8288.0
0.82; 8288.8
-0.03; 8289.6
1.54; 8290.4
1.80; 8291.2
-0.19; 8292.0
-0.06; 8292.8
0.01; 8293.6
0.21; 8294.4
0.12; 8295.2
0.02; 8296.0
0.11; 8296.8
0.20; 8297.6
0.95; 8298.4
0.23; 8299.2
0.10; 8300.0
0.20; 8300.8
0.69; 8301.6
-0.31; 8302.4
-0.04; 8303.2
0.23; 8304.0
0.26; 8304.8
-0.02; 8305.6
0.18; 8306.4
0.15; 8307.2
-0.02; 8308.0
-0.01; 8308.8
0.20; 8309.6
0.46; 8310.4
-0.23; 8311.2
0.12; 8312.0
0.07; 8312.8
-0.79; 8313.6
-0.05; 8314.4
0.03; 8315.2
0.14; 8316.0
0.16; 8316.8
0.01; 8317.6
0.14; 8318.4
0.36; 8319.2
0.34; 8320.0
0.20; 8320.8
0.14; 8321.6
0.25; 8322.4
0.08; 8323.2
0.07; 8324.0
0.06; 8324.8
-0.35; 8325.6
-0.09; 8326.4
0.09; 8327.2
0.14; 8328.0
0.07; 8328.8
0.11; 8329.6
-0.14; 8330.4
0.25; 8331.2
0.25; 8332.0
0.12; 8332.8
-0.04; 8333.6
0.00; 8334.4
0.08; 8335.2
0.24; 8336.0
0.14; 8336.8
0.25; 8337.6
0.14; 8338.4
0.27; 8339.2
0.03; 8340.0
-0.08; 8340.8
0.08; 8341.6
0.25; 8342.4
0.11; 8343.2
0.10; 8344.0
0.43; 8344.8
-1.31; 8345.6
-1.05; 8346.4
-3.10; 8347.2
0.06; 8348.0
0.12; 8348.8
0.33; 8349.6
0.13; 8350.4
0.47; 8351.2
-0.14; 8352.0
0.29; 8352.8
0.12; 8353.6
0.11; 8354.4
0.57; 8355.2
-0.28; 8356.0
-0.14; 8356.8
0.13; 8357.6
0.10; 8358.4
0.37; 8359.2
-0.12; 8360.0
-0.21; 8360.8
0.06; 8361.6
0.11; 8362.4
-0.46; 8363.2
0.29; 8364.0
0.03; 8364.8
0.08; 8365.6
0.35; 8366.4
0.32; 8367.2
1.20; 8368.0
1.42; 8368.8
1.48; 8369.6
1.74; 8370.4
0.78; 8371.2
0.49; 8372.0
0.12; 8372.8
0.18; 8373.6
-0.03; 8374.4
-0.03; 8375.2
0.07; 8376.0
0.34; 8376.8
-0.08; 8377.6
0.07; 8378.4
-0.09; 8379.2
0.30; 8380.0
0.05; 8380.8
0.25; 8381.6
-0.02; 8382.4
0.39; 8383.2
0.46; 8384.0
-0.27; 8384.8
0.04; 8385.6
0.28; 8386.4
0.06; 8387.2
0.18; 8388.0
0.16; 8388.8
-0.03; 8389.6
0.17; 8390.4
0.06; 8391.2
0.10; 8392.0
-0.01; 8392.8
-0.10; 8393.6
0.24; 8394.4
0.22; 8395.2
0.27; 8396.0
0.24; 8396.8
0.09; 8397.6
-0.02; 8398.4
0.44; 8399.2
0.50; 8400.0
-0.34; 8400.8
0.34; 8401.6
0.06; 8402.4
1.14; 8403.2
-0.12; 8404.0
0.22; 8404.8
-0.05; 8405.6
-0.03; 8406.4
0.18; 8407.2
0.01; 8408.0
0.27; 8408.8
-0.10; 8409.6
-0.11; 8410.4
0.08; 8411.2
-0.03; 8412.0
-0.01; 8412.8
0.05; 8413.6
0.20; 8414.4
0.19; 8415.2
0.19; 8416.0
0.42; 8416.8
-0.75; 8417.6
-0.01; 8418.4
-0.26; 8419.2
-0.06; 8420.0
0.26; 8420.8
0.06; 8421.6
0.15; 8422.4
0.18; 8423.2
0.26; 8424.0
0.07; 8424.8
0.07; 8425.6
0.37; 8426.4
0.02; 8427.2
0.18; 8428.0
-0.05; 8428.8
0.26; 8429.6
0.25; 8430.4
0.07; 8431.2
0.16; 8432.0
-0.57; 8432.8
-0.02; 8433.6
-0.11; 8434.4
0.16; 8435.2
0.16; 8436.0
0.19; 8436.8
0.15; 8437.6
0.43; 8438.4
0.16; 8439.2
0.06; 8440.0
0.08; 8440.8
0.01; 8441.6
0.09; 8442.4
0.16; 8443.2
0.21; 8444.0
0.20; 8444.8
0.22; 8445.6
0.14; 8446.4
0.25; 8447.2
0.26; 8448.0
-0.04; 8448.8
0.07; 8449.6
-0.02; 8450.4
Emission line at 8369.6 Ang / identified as H-beta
